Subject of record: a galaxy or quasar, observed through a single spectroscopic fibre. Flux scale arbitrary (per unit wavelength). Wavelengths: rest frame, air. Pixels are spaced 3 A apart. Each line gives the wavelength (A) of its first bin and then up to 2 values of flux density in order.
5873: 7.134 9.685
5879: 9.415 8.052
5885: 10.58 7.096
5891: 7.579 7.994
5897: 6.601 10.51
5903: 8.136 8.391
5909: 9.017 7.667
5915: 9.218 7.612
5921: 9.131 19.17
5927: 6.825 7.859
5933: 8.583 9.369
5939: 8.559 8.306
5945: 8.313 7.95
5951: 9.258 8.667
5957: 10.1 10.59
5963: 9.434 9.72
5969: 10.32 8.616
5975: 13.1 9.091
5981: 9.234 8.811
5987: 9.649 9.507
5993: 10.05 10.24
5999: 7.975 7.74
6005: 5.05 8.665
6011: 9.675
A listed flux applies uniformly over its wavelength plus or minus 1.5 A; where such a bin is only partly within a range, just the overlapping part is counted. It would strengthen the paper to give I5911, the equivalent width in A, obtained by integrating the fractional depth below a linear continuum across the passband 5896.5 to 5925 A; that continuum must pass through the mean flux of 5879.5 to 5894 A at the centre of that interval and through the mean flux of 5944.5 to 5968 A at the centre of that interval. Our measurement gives -2.5 A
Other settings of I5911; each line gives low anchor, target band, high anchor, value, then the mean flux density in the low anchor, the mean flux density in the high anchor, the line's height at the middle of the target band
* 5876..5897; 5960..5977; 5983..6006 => -3.2 A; 8.41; 8.7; 8.63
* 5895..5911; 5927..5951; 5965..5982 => 2.4 A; 8.49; 10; 9.28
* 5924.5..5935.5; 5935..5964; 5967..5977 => 1.9 A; 8.94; 10.6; 9.69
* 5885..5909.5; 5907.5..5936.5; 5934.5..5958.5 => -3.0 A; 8.28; 8.82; 8.55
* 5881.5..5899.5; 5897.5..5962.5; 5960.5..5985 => -1.7 A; 8.12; 9.84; 8.95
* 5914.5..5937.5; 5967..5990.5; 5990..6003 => -1.3 A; 9.74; 9.11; 9.27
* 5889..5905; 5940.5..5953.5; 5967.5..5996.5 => 1.0 A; 8.14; 9.85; 9.14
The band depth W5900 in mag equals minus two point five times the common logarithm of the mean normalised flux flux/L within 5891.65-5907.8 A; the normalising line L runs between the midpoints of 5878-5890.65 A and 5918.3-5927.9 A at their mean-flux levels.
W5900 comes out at 0.18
